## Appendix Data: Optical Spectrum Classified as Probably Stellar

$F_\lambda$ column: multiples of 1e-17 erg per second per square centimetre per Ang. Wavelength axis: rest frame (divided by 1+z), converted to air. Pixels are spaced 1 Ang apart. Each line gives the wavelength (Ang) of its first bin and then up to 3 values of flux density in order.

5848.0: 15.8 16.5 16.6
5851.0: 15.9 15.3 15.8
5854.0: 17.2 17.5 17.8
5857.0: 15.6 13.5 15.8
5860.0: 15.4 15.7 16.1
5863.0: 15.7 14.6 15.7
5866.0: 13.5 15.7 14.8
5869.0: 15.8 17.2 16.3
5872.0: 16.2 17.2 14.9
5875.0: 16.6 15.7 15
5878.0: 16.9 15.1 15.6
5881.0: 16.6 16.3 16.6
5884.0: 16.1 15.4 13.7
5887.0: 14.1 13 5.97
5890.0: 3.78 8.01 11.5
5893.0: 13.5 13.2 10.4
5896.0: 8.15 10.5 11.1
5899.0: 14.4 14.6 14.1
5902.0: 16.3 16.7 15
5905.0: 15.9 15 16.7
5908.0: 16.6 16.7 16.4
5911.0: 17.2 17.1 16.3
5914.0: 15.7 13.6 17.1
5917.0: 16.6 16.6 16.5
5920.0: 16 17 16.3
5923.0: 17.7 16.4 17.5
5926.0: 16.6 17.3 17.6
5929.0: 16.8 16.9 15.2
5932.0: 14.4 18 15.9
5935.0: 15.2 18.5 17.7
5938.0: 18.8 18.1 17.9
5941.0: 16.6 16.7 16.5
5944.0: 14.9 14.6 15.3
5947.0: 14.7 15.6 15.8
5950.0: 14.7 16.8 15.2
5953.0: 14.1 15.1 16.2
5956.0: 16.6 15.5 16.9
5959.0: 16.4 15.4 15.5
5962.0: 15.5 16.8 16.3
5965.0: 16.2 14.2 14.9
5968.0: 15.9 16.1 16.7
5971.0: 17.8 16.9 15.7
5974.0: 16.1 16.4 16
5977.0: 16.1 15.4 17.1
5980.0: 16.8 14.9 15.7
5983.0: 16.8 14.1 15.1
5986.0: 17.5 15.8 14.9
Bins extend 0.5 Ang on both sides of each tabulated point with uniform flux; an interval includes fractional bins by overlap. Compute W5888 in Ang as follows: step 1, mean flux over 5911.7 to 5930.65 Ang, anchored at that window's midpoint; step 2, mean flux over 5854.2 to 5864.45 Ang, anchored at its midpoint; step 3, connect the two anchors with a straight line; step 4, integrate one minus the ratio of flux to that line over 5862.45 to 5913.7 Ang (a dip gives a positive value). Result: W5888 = 5.3 Ang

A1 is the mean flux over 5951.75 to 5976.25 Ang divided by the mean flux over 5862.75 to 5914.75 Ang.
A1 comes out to 1.1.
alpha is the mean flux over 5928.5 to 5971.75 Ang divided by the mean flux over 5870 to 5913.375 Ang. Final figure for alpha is 1.1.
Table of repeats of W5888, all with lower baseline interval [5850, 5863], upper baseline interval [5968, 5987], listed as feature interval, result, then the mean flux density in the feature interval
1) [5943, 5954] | 0.6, 15.2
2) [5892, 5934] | 1.6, 15.5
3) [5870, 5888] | 0.3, 15.7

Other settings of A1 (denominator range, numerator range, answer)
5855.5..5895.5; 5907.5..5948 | 1.14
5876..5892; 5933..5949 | 1.22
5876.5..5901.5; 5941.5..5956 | 1.20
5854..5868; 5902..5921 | 1.04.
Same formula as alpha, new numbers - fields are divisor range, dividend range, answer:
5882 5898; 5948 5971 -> 1.35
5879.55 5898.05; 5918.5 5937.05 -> 1.36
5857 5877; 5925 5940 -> 1.09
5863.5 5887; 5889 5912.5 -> 0.86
